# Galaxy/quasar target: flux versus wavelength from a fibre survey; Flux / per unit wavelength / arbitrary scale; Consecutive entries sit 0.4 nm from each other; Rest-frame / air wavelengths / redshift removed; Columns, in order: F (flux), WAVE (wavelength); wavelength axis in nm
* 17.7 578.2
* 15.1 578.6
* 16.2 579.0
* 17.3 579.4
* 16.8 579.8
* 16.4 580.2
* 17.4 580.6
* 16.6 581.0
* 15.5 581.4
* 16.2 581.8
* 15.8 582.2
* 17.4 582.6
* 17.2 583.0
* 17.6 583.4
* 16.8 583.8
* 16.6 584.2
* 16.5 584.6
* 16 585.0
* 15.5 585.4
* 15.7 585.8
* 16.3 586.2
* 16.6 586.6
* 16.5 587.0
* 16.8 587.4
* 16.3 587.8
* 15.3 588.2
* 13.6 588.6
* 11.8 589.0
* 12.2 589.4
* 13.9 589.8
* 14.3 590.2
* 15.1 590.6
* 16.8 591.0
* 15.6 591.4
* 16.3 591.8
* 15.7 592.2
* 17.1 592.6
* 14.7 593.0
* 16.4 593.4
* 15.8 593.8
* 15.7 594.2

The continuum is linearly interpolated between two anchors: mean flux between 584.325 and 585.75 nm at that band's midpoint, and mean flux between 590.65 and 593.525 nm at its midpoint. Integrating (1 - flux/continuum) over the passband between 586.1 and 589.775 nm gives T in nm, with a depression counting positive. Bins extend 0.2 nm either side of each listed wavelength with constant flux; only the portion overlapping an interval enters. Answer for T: 0.242 nm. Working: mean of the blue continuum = 16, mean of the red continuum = 16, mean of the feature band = 15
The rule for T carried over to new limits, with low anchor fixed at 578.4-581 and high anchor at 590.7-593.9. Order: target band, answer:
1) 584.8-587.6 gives 0.013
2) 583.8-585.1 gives -0.009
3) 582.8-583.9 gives -0.057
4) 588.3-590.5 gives 0.381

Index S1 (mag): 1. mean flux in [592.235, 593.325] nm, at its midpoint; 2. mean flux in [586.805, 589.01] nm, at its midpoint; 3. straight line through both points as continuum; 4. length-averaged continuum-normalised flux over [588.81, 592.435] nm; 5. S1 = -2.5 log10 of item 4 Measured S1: 0.072 mag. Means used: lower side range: 15.3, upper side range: 15.9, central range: 14.7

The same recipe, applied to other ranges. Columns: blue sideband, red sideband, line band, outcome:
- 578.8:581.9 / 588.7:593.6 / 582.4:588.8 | -0.03 mag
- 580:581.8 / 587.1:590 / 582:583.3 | -0.06 mag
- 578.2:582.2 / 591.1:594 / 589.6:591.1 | 0.08 mag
